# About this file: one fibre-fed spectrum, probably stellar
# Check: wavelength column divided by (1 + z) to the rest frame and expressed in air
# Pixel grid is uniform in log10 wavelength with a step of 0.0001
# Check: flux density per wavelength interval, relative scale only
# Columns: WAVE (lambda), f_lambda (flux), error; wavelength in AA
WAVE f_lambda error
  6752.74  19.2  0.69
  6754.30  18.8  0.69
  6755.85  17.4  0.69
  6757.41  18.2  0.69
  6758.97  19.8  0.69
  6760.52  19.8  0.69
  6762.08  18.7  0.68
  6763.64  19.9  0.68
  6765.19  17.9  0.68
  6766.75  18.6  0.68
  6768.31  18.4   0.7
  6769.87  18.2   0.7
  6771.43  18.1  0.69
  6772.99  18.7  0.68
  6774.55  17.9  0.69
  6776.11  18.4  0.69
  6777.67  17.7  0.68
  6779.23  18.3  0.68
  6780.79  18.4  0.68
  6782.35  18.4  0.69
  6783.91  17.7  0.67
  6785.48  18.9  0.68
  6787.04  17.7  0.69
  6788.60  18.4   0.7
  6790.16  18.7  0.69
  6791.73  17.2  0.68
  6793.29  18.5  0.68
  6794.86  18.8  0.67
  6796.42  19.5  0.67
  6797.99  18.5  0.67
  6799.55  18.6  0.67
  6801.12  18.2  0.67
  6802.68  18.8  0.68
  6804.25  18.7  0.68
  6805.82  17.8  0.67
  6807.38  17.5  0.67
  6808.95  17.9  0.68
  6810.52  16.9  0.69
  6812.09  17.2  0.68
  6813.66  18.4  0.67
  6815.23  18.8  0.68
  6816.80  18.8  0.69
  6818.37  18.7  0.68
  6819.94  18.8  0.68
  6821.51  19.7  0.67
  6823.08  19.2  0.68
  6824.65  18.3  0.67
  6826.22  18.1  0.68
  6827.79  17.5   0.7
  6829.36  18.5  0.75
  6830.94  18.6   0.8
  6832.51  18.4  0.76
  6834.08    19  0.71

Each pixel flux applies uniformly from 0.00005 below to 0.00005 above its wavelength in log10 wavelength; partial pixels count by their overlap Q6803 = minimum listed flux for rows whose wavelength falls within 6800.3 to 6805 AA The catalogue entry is 18.2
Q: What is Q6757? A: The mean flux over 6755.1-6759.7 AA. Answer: 18.4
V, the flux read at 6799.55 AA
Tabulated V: 18.6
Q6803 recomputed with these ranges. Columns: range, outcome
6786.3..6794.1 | 17.2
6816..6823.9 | 18.7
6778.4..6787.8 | 17.7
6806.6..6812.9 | 16.9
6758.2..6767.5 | 17.9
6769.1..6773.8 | 18.1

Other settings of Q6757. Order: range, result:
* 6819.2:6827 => 18.8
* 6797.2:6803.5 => 18.5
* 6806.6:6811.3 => 17.4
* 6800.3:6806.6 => 18.4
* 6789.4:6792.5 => 17.9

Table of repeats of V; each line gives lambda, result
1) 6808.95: 17.9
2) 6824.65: 18.3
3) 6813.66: 18.4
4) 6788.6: 18.4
